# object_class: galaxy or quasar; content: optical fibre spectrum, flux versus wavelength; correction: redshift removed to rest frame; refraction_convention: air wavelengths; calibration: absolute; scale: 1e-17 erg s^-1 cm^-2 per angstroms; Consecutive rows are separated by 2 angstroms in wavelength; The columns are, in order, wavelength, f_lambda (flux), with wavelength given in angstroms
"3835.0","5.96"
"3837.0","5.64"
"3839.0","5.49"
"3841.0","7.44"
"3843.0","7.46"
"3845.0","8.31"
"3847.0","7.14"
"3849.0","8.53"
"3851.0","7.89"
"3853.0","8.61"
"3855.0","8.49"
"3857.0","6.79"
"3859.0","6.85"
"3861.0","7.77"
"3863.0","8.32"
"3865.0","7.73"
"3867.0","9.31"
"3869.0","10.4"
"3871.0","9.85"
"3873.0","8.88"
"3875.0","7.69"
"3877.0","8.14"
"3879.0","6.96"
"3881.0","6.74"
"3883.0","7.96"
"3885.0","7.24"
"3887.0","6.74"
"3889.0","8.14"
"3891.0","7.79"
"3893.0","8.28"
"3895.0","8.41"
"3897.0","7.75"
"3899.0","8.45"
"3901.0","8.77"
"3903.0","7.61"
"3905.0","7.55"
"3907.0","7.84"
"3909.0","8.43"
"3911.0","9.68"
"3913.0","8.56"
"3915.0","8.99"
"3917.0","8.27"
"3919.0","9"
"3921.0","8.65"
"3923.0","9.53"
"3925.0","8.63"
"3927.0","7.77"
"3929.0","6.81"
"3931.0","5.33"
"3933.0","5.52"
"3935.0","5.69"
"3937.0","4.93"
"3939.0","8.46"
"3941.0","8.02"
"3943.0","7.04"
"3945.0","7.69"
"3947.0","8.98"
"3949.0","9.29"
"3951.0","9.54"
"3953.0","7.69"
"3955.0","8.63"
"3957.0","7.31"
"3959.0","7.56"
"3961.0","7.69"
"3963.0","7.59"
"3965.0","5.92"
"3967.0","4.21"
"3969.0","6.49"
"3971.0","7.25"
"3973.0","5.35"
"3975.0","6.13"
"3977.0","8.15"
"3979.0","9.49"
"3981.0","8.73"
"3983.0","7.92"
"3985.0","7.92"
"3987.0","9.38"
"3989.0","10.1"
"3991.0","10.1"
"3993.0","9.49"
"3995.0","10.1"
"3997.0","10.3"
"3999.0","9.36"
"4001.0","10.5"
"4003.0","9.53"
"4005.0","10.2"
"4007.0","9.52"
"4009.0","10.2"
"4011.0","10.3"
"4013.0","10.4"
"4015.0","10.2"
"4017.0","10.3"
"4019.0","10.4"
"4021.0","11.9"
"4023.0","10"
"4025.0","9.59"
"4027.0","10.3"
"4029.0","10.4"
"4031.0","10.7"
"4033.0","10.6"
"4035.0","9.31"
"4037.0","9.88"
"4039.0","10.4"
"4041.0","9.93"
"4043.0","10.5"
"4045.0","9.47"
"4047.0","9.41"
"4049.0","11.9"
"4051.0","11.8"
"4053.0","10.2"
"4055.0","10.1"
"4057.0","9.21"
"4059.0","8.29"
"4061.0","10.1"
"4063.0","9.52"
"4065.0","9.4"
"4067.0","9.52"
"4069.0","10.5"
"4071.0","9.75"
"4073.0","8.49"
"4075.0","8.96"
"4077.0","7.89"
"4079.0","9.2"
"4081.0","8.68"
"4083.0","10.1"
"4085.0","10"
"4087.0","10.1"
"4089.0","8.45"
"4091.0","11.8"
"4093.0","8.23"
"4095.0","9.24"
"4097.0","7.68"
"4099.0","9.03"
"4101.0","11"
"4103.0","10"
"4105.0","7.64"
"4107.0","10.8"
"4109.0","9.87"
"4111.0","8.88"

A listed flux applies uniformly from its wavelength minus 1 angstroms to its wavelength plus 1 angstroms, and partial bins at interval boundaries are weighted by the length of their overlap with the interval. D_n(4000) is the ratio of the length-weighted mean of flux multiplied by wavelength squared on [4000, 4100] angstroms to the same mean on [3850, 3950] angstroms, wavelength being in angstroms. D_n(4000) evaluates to 1.3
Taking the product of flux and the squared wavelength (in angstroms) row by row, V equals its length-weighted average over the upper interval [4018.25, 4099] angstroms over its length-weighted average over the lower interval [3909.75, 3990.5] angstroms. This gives 1.33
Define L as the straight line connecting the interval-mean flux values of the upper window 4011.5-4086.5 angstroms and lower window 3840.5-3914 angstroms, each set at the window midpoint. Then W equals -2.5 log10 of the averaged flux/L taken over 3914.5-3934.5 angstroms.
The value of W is 0.11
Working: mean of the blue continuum 8.07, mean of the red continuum 9.93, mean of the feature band 7.77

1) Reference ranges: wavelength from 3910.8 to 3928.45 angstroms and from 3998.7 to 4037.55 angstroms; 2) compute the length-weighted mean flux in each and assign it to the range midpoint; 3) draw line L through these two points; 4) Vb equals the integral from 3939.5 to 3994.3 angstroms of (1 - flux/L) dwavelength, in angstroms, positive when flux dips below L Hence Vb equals 8.7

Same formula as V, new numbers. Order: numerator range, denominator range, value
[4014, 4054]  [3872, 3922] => 1.37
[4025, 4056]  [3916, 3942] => 1.47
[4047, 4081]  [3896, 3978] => 1.35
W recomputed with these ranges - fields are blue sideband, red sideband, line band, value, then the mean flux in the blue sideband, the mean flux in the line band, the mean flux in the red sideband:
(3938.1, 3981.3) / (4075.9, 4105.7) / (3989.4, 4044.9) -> -0.22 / 7.58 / 10.2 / 9.28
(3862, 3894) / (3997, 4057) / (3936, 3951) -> 0.15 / 8.14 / 7.89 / 10.2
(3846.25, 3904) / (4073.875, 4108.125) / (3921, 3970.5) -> 0.15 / 8.05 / 7.37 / 9.34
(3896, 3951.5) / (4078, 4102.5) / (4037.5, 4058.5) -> -0.13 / 7.94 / 10.2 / 9.47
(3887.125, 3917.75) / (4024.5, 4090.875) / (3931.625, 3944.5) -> 0.29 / 8.26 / 6.61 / 9.81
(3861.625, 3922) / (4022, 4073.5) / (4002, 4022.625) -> -0.08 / 8.27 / 10.3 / 9.99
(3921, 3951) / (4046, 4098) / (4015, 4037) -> -0.17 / 7.52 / 10.3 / 9.56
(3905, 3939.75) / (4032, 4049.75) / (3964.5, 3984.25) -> 0.25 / 7.76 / 7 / 10.1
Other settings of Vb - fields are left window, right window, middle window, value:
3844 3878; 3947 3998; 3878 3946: 3.81 angstroms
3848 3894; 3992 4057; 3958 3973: 4.46 angstroms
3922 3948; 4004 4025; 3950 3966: 0.75 angstroms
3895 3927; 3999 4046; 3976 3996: 1.02 angstroms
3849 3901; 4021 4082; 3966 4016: 2.15 angstroms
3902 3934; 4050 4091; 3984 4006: -2.32 angstroms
